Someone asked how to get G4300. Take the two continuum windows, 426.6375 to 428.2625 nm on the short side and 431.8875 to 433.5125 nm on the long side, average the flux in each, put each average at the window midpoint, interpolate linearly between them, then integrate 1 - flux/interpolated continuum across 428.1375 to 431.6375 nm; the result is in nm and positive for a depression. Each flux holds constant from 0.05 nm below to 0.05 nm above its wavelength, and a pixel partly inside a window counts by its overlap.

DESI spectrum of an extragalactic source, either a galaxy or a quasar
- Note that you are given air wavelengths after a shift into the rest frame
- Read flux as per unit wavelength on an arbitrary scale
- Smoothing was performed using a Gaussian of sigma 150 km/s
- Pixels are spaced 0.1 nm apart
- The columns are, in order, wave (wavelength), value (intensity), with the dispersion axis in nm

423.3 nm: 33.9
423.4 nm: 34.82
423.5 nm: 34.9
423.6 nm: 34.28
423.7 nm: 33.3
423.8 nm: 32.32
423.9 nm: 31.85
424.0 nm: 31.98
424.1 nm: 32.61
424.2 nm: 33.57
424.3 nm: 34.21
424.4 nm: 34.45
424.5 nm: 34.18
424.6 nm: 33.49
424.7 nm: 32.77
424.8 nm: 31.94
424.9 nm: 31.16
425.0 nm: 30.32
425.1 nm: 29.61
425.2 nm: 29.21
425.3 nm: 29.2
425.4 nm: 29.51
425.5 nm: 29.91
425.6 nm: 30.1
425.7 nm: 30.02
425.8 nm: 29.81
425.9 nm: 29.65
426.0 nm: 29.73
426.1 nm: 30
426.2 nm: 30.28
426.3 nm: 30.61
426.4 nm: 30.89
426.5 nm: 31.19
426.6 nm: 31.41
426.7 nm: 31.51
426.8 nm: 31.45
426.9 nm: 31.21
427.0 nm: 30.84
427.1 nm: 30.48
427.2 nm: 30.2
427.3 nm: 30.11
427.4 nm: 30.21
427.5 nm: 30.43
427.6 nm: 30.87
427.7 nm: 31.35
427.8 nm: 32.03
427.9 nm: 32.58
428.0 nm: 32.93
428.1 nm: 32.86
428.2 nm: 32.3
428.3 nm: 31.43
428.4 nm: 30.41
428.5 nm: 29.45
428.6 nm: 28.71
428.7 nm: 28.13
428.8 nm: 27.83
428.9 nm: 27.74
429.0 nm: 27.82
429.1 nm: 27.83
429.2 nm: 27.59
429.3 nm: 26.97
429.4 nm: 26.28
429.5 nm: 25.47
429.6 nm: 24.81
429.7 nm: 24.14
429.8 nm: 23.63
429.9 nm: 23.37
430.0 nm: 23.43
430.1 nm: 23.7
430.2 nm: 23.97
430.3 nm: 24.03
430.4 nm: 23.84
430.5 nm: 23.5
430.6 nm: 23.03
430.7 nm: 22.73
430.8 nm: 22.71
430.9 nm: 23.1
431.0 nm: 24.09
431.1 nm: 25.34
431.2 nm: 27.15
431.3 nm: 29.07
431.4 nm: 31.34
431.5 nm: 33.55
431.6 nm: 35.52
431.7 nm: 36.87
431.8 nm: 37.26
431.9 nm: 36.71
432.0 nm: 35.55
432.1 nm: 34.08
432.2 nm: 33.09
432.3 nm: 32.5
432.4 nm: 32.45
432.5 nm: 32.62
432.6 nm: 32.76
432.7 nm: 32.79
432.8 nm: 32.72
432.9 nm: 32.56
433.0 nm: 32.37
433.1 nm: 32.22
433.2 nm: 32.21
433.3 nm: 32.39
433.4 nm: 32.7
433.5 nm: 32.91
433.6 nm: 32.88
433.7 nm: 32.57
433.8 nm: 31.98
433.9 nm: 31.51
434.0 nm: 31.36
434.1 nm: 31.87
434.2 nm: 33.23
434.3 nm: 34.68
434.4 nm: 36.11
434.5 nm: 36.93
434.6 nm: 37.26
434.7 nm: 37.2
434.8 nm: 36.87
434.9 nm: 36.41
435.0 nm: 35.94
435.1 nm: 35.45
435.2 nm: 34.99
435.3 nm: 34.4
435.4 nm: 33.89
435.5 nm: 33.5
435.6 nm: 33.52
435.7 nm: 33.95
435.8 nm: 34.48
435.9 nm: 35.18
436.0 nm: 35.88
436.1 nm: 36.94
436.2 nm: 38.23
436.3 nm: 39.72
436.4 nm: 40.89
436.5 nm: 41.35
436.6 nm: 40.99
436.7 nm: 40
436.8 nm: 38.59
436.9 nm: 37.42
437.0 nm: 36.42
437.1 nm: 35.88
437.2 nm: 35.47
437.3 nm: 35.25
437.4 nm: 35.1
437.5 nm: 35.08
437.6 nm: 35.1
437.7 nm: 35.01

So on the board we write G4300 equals 0.592 nm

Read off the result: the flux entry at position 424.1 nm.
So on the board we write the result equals 32.61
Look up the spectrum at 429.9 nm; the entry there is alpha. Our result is 23.37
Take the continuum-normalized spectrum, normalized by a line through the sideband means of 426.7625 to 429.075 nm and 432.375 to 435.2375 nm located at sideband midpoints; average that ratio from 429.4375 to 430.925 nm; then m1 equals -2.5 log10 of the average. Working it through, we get 0.31 mag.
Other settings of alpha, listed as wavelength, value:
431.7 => 36.87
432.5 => 32.62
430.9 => 23.1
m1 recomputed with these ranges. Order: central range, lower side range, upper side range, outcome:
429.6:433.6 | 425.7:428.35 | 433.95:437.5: 0.15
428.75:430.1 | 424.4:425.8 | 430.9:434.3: 0.22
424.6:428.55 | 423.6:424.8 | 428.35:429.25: -0.01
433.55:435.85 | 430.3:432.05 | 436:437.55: 0.00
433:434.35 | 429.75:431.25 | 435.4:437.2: -0.05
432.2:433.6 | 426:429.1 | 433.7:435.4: 0.04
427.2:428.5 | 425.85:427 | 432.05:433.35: -0.01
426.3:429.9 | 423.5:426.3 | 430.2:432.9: 0.05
